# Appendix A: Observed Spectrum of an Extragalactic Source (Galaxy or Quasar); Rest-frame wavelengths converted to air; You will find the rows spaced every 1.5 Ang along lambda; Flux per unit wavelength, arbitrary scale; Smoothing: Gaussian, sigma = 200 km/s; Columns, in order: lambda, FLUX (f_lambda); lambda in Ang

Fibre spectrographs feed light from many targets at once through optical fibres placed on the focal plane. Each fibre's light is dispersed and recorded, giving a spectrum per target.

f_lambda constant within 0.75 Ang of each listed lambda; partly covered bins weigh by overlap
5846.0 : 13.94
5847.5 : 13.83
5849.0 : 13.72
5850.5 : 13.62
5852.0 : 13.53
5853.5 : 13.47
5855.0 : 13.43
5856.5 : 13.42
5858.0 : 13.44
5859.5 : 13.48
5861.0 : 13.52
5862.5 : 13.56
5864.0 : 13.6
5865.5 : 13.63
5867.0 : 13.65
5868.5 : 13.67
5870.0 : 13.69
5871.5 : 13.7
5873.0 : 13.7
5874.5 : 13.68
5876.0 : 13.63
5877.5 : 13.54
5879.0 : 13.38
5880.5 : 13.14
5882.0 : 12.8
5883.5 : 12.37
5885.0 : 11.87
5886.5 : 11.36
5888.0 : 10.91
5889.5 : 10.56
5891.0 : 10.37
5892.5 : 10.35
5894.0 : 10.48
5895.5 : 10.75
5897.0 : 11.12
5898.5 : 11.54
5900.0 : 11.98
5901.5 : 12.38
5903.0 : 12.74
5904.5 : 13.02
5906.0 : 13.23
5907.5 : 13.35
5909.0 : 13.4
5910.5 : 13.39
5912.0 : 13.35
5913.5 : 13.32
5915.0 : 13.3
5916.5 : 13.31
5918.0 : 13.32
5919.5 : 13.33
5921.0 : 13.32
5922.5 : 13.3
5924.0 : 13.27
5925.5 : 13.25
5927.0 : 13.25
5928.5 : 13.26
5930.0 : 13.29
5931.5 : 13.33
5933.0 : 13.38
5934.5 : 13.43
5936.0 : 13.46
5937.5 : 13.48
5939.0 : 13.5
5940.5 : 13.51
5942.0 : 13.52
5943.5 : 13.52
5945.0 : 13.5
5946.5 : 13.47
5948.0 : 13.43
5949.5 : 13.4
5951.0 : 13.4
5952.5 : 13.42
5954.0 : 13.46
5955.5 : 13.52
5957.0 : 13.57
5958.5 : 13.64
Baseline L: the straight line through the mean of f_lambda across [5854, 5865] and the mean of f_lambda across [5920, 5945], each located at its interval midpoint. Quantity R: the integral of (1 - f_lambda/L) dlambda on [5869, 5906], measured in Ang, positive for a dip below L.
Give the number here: 3.3 Ang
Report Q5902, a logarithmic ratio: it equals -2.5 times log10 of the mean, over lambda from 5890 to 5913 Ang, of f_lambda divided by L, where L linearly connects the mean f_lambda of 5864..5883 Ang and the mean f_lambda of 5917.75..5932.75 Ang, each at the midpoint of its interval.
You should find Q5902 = 0.11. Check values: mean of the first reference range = 13.5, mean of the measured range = 12.1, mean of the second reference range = 13.3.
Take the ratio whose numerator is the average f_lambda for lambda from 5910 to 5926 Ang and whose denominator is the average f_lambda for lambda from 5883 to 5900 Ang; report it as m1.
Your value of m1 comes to 1.20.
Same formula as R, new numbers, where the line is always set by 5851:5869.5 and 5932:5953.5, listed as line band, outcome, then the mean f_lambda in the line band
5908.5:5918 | 0.10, 13.3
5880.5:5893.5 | 2.02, 11.4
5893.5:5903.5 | 1.43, 11.6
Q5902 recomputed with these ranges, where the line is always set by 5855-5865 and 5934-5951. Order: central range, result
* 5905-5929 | 0.014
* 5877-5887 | 0.070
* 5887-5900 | 0.237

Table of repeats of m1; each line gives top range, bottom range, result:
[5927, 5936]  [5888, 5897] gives 1.26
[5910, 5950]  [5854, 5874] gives 0.99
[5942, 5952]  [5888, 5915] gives 1.11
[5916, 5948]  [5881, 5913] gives 1.12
